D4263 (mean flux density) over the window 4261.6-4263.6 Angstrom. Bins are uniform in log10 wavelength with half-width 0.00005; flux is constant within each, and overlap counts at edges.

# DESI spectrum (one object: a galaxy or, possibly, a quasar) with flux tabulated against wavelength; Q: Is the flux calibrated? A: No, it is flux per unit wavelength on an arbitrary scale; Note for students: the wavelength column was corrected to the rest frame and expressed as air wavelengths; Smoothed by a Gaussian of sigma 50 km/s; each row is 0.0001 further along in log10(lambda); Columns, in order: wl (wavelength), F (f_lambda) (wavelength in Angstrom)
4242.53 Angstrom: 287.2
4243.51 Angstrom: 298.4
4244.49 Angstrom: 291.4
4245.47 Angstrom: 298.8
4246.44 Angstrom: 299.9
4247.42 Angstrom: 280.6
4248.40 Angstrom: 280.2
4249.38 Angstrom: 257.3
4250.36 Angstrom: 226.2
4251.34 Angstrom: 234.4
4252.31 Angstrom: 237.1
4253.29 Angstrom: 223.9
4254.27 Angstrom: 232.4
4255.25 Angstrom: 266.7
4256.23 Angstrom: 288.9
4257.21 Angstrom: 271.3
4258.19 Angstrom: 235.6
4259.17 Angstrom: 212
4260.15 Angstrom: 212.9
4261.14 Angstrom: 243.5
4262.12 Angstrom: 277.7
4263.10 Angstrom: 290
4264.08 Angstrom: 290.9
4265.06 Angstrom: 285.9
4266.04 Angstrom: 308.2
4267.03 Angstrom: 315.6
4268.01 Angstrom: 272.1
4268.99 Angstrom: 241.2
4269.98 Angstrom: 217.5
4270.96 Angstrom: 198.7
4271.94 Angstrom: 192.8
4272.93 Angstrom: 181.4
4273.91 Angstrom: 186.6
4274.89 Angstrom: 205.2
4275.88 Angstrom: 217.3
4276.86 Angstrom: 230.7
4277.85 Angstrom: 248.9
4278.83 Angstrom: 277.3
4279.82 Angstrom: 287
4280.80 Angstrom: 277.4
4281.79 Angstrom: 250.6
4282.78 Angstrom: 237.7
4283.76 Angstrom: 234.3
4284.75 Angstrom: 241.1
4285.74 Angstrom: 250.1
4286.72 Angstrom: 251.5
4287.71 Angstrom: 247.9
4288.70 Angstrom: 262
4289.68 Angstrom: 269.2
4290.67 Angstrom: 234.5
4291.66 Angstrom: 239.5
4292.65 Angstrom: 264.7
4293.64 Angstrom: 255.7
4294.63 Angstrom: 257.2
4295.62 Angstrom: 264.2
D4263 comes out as 284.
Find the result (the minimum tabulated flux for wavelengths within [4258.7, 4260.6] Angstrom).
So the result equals 212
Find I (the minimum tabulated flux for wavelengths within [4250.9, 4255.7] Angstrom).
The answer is 223.9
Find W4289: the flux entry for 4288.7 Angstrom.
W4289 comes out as 262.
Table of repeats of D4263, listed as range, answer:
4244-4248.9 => 290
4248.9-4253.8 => 236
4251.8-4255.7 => 240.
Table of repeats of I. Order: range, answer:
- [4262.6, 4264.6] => 290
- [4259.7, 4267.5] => 212.9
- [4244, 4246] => 291.4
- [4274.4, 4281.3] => 205.2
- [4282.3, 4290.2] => 234.3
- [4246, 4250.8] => 226.2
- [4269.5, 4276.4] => 181.4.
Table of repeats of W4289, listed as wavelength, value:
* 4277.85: 248.9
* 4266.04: 308.2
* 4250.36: 226.2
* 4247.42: 280.6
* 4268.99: 241.2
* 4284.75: 241.1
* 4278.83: 277.3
